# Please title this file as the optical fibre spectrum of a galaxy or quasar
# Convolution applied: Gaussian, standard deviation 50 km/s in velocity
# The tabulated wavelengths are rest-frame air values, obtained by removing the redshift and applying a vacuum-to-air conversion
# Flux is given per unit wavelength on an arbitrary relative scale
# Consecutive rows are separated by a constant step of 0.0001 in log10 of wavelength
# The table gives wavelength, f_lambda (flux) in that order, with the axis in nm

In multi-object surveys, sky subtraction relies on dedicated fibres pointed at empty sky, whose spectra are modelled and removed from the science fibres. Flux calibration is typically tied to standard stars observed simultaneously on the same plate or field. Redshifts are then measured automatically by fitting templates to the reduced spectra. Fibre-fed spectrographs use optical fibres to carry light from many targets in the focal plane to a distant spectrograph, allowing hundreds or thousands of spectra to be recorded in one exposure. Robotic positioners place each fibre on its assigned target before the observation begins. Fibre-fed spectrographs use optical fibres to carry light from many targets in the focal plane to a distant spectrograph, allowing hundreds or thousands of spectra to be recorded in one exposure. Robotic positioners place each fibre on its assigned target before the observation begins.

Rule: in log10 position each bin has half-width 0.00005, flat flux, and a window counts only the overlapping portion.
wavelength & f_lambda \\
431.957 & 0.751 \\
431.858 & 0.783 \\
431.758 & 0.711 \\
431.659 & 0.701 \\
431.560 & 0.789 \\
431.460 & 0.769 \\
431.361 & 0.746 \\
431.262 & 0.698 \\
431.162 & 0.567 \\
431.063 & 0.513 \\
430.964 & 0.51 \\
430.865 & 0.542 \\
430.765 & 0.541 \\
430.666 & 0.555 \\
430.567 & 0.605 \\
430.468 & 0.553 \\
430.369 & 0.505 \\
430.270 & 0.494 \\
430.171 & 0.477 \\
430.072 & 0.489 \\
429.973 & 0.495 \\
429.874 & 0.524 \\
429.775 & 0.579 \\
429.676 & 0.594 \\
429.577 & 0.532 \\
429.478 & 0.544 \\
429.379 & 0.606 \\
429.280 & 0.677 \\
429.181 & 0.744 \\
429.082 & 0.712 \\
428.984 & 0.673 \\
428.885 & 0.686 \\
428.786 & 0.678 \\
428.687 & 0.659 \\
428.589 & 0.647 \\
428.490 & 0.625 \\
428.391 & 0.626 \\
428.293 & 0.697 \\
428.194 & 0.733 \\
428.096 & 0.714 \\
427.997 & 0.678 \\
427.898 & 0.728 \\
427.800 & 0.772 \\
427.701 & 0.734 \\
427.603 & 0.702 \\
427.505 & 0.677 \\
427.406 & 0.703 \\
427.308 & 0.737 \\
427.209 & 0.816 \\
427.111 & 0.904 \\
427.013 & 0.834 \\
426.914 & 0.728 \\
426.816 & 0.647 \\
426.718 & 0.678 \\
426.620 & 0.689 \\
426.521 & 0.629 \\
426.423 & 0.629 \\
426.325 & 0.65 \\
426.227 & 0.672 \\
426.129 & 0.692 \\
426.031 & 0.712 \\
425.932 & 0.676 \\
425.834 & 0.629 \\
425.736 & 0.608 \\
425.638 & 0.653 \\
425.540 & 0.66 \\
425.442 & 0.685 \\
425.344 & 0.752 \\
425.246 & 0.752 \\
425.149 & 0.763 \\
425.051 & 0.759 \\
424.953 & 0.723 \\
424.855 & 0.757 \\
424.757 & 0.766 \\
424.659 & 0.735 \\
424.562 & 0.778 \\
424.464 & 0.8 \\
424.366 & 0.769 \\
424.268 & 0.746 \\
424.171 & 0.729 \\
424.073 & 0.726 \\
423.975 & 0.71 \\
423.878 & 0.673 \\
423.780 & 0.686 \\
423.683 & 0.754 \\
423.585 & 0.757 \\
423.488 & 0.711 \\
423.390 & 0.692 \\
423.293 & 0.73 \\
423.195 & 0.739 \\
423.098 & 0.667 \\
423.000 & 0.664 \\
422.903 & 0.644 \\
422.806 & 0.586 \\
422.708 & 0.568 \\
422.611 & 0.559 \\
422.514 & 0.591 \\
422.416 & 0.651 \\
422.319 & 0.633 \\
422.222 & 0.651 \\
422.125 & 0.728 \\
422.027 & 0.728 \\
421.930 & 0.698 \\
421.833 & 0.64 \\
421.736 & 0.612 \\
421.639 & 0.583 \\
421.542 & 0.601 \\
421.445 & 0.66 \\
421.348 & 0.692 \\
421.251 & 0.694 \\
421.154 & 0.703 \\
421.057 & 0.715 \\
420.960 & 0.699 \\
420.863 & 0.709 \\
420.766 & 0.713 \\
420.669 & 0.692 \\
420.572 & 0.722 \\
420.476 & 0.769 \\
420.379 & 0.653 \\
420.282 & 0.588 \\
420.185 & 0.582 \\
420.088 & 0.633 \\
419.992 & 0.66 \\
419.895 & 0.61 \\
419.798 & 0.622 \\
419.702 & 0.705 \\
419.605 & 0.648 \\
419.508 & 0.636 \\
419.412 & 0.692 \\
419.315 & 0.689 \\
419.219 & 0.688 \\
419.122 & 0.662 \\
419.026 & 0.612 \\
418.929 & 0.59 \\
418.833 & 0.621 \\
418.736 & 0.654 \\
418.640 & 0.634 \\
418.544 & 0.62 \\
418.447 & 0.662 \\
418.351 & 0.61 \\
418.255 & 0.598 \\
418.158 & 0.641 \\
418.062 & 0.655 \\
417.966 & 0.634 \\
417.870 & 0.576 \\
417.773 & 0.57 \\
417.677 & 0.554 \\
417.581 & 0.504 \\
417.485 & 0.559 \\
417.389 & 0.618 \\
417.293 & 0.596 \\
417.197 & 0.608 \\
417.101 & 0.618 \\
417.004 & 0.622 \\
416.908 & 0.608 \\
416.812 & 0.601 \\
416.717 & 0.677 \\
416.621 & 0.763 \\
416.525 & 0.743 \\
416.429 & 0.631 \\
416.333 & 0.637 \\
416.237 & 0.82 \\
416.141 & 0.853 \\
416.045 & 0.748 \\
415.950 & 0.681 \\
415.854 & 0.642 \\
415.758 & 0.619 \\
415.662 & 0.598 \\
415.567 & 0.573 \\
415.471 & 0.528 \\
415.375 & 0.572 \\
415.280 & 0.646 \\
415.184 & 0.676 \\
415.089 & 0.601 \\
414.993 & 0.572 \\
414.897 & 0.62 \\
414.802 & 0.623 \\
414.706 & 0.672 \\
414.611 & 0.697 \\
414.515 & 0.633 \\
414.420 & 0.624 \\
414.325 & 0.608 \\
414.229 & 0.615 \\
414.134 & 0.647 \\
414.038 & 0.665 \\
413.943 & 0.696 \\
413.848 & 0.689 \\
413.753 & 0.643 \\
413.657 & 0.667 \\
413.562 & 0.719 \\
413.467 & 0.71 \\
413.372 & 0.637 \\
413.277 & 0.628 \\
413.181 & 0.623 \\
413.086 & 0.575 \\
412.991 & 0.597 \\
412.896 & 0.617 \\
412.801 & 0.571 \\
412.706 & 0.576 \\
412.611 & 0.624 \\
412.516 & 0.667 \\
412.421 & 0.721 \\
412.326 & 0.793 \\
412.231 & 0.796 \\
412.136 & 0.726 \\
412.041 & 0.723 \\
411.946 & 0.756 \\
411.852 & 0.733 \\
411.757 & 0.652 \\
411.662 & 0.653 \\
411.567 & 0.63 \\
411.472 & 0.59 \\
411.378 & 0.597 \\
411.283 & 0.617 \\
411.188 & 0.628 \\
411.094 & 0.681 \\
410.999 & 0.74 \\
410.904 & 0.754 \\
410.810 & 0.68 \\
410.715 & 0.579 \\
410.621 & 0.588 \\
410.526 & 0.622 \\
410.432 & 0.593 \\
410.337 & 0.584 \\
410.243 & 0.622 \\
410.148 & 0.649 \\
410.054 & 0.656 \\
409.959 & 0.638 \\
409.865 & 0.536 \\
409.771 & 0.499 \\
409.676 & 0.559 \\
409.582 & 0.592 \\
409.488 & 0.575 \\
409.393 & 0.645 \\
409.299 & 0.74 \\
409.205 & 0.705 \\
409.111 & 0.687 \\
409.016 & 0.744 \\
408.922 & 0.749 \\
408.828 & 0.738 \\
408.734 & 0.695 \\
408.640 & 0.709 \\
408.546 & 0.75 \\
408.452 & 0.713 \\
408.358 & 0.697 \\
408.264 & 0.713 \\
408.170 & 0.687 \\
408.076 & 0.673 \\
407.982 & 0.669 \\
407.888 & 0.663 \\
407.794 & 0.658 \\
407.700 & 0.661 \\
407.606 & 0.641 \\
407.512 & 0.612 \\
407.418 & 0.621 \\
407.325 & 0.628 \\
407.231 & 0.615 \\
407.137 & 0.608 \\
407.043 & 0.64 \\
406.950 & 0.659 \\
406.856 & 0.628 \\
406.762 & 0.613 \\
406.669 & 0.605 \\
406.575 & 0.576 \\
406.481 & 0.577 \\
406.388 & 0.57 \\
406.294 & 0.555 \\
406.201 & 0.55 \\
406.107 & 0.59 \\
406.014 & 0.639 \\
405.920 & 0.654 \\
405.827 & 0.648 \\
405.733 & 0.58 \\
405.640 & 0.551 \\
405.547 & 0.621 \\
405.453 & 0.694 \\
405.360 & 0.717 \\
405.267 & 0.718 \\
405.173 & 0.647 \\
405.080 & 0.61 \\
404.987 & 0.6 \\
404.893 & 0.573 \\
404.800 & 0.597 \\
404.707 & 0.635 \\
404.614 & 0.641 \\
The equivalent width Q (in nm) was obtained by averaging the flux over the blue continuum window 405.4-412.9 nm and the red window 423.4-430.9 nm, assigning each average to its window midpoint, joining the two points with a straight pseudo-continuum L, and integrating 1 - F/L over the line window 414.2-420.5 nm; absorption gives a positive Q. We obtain 0.219 nm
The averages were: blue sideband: 0.648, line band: 0.637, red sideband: 0.675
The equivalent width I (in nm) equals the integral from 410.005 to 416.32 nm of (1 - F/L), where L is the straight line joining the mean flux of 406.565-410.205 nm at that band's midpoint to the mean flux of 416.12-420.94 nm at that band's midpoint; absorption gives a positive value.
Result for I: -0.03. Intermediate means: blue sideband 0.653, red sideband 0.646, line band 0.653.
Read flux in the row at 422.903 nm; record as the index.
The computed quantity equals 0.644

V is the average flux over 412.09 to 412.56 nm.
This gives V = 0.741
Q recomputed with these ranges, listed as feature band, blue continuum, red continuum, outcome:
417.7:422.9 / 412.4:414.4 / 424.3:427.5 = 0.27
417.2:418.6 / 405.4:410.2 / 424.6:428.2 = 0.16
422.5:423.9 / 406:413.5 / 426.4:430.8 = -0.04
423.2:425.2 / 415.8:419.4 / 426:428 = -0.13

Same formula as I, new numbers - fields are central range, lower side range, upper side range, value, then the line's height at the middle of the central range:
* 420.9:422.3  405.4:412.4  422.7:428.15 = 0.05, 0.697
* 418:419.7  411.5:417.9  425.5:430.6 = 0.02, 0.651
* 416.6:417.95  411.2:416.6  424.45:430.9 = 0.12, 0.659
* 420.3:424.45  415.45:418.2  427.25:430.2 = -0.25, 0.643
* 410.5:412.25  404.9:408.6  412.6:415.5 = -0.10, 0.634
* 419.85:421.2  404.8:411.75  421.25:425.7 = 0.01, 0.682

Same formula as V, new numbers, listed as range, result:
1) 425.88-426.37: 0.68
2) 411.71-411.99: 0.715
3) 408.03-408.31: 0.691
